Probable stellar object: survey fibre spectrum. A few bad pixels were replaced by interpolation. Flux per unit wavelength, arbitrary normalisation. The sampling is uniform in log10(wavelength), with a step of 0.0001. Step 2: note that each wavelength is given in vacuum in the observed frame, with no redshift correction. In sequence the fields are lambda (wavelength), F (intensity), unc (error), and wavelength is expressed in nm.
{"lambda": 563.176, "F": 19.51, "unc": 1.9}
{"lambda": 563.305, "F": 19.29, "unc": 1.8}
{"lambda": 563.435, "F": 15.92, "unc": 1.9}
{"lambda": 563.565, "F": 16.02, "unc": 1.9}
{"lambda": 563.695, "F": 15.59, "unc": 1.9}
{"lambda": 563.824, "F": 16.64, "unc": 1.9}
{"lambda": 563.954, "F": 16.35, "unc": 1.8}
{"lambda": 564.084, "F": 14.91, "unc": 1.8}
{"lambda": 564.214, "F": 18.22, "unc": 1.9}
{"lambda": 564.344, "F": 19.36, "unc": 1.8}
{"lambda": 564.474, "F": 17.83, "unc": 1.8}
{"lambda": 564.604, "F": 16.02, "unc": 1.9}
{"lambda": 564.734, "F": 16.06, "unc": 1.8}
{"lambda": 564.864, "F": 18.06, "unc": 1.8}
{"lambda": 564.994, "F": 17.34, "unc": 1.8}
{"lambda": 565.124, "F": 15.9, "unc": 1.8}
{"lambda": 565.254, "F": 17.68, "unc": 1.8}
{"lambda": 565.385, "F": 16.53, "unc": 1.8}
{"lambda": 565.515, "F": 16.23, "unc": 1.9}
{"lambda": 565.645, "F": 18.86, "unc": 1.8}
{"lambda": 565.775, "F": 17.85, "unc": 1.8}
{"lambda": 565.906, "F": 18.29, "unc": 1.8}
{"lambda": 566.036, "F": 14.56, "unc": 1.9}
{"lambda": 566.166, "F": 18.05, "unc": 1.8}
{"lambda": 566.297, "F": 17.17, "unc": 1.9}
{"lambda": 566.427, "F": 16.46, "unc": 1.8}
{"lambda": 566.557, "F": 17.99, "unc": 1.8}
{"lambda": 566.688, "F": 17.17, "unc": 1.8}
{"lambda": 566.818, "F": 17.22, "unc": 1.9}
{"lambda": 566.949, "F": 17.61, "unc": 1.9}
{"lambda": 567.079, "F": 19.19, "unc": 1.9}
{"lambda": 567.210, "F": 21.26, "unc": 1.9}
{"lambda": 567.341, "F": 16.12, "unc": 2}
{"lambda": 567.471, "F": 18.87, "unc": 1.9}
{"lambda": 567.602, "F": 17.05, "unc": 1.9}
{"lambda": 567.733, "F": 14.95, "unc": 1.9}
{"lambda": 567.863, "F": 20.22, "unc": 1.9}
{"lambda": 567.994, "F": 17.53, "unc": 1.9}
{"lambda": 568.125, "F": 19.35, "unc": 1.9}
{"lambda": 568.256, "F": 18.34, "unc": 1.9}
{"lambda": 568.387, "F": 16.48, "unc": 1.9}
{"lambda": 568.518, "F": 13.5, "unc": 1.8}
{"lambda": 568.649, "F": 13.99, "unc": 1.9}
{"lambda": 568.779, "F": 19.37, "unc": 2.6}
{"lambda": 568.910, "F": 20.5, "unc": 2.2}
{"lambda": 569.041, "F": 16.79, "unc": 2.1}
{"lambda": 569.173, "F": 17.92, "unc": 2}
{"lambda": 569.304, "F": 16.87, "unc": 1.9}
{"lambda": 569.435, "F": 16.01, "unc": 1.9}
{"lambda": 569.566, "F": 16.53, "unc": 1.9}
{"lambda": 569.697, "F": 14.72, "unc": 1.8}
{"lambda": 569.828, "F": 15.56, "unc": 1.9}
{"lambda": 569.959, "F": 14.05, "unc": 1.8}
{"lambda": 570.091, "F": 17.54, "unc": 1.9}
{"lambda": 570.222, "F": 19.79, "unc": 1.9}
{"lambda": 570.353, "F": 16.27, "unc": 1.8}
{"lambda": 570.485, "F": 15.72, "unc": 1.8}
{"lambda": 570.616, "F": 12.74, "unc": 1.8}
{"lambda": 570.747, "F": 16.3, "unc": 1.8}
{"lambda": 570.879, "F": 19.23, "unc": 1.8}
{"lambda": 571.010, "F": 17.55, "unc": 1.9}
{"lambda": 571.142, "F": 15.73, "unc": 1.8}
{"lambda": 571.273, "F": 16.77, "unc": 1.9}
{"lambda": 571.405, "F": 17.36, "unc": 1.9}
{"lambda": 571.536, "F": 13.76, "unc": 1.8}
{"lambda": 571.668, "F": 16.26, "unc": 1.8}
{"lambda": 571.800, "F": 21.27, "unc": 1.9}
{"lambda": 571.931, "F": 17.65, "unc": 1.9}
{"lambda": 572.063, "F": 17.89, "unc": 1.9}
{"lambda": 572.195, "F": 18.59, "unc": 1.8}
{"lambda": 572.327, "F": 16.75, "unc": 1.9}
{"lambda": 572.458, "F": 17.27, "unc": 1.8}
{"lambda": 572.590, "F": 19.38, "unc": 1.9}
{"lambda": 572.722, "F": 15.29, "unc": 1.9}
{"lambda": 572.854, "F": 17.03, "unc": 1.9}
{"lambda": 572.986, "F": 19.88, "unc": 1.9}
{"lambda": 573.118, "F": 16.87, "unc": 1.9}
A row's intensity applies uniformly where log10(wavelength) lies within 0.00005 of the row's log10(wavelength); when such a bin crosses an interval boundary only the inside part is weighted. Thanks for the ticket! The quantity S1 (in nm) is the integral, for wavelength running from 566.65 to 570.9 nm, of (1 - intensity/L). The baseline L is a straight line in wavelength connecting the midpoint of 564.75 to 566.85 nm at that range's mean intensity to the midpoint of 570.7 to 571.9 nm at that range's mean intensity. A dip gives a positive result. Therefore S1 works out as 0.02 nm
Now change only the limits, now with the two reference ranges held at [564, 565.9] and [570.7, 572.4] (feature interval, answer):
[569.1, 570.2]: 0.06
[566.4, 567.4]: -0.04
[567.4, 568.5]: -0.02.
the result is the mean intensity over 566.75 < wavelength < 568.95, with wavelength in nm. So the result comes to 17.7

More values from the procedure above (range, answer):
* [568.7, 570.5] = 17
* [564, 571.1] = 17.1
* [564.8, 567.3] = 17.5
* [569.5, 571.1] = 16.3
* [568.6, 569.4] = 17.6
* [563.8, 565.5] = 17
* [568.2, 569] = 17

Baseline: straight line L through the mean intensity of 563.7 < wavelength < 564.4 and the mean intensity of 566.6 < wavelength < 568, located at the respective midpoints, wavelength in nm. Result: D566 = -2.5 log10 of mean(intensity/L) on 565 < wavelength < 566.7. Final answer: 0.02 mag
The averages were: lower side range 16.9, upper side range 17.9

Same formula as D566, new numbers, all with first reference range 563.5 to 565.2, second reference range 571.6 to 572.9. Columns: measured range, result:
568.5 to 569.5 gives 0.020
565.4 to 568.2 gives -0.038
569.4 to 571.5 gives 0.076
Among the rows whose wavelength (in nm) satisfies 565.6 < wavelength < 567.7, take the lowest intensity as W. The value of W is 14.56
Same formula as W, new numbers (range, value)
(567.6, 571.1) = 12.74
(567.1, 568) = 14.95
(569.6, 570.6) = 14.05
